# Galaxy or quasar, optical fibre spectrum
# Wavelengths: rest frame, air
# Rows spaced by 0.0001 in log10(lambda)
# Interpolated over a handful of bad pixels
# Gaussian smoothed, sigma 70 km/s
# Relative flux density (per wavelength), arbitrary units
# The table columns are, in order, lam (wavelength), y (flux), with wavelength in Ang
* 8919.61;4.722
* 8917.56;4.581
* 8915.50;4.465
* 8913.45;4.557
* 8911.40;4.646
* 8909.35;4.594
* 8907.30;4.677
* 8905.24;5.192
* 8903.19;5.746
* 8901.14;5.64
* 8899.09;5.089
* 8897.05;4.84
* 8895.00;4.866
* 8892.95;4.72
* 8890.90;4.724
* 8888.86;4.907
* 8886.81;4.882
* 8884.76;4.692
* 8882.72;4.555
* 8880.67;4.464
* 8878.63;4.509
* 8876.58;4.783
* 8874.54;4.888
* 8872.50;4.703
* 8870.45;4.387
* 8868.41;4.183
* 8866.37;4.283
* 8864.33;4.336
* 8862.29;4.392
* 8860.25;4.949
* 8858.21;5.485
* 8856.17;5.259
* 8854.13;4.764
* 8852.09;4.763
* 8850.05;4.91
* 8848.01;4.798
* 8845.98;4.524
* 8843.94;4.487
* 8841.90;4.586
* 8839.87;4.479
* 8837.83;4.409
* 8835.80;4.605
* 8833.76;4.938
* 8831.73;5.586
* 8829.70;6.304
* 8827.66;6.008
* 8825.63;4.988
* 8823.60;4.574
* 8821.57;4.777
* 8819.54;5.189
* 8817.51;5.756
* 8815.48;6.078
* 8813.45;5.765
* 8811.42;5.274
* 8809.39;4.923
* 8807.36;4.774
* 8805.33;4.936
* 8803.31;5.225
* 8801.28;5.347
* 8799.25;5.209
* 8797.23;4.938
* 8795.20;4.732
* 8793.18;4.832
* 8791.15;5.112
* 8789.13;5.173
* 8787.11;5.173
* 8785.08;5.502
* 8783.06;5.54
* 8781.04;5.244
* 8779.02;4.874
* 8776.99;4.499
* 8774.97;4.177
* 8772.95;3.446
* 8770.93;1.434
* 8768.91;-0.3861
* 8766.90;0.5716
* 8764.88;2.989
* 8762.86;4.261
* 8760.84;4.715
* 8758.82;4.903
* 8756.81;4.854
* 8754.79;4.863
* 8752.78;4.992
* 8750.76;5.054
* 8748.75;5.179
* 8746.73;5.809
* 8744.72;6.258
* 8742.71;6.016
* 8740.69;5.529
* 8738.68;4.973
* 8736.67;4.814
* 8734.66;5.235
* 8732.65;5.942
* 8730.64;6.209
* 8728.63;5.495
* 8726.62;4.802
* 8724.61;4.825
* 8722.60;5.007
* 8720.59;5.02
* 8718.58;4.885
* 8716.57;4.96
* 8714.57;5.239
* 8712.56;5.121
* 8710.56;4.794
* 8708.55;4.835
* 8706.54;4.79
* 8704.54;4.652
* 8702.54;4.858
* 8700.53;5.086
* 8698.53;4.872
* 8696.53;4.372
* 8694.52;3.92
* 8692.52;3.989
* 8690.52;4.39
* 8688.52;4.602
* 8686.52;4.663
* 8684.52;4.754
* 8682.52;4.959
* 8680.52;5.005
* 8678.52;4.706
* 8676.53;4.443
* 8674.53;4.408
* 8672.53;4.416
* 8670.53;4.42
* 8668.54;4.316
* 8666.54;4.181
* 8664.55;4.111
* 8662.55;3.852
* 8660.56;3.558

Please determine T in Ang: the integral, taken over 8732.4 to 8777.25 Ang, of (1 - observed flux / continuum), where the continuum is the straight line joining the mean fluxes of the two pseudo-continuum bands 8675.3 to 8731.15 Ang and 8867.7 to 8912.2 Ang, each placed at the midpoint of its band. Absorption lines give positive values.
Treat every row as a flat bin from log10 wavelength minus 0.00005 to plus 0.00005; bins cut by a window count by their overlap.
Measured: 4.6 Ang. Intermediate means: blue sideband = 4.82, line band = 4.32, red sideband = 4.81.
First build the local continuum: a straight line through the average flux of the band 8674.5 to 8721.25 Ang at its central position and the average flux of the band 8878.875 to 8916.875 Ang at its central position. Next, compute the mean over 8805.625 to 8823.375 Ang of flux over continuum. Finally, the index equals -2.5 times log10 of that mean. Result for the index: -0.10 mag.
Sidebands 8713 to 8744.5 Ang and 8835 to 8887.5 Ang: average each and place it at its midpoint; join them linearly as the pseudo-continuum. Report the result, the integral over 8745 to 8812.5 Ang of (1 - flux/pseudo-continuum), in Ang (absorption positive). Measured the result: 7.1 Ang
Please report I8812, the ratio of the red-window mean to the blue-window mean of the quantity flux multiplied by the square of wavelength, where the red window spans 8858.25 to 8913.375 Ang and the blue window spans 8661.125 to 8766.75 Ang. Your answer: 1.0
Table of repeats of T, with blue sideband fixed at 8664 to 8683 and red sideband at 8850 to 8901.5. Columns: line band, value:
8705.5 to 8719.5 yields -1.2 Ang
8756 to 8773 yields 6.2 Ang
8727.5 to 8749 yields -4.8 Ang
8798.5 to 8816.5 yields -2.4 Ang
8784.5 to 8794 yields -1.0 Ang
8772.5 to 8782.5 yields 0.2 Ang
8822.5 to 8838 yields -1.7 Ang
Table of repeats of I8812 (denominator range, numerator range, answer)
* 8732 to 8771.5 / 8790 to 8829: 1.19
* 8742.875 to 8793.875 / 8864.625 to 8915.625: 1.12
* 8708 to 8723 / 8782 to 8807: 1.05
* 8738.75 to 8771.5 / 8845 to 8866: 1.16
